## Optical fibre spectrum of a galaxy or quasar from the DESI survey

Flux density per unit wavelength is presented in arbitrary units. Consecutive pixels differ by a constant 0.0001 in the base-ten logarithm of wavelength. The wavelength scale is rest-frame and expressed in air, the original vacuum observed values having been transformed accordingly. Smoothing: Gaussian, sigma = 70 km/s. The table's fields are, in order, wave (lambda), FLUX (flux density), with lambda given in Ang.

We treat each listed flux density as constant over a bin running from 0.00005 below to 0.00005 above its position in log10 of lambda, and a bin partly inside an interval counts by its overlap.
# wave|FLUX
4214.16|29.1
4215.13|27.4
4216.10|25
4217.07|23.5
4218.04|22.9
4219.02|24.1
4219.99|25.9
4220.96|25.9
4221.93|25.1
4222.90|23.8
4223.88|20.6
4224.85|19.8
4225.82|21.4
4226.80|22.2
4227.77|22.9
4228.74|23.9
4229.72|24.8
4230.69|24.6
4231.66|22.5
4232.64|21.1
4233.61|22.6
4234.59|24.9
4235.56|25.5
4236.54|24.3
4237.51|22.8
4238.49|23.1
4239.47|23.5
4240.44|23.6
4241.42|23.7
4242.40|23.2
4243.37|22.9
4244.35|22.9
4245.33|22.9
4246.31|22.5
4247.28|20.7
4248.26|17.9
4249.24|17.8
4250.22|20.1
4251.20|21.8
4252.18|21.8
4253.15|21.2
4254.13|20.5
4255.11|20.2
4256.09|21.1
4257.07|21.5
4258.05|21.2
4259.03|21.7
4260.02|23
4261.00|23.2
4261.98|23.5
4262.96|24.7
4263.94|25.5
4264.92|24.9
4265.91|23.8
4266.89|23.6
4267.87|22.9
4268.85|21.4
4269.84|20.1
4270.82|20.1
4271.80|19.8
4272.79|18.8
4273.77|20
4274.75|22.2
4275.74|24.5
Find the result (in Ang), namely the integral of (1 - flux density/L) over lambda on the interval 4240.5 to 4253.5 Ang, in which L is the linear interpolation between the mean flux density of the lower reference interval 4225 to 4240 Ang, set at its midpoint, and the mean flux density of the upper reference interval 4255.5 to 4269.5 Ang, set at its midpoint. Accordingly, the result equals 0.87 Ang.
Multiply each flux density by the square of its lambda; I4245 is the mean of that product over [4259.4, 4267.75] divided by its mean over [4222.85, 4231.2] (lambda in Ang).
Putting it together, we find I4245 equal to 1.08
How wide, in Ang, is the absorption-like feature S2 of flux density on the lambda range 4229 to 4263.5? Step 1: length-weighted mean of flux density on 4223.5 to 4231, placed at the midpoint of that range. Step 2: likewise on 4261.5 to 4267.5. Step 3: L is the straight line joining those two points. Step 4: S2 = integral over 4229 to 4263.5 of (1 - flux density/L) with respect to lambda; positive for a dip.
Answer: 1.50 Ang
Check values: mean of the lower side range 22.5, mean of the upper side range 24.3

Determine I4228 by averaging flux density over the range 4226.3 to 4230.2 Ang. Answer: 23.4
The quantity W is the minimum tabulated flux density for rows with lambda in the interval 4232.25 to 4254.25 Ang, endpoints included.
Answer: 17.8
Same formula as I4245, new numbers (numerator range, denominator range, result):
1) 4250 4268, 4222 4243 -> 0.98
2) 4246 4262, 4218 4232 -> 0.91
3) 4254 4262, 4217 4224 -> 0.91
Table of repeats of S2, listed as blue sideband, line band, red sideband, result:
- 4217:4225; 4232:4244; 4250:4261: -0.47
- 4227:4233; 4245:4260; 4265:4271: 1.18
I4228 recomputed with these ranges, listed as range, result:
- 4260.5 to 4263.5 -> 23.9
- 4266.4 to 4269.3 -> 22.7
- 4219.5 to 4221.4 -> 25.9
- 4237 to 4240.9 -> 23.3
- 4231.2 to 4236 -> 23.3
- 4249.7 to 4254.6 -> 21.1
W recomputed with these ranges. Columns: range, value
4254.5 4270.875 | 20.1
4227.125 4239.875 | 21.1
